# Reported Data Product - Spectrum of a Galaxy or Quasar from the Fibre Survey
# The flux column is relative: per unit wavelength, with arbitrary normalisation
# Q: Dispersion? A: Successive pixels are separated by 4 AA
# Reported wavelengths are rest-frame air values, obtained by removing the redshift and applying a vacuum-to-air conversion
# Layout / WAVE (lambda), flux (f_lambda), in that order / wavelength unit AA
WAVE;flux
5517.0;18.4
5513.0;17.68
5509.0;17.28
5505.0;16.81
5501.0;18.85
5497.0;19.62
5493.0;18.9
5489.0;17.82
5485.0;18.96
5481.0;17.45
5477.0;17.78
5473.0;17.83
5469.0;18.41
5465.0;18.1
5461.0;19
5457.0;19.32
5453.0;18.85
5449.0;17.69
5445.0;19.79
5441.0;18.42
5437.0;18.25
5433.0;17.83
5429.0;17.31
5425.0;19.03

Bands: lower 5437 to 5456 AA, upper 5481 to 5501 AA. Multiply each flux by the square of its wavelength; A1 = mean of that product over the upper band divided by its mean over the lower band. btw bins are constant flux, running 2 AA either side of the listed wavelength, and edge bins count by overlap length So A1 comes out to 1.02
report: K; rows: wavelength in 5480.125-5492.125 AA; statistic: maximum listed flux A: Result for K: 18.96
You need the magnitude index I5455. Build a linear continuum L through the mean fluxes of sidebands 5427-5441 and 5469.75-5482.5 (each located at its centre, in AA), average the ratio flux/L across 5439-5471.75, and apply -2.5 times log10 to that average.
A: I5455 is -0.05 mag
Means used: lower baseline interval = 17.9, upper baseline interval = 17.8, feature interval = 18.7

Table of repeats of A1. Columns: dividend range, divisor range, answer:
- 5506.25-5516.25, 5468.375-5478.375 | 0.99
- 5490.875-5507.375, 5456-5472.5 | 1.01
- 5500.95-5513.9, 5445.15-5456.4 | 0.96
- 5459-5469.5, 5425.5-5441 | 1.04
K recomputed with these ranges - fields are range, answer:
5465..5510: 19.62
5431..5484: 19.79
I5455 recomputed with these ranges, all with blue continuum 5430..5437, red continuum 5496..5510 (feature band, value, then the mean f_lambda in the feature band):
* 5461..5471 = -0.03 mag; 18.4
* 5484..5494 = -0.03 mag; 18.5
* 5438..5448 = -0.06 mag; 18.9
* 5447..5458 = -0.04 mag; 18.6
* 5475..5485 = 0.01 mag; 17.9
